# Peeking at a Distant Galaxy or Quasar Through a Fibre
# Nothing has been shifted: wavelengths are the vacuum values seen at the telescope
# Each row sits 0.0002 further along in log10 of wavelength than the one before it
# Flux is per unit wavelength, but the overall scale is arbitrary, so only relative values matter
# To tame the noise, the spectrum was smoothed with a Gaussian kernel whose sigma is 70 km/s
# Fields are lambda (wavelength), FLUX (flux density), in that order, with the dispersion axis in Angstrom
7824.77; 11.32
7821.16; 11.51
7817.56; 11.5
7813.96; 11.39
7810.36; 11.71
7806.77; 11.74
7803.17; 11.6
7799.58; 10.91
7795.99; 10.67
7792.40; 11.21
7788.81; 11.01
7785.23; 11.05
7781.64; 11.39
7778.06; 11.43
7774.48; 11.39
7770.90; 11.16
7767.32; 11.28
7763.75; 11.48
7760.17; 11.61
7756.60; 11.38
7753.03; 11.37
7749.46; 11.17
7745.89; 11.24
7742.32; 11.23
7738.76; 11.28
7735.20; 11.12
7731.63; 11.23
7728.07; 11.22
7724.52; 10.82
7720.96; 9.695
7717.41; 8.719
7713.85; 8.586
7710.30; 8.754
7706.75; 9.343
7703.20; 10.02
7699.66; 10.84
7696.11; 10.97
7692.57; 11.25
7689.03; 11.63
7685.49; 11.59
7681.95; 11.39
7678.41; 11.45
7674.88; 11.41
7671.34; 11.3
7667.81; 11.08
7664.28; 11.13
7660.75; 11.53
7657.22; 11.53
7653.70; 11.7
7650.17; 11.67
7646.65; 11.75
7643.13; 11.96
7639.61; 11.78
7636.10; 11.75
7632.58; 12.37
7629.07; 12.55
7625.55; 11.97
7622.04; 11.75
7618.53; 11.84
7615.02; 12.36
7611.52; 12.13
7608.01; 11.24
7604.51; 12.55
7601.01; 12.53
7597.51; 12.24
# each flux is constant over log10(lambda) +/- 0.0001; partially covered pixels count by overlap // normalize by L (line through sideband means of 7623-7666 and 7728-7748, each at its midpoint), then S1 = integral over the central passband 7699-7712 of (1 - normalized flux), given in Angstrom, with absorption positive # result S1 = 2.0 Angstrom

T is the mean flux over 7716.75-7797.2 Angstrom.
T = 11.1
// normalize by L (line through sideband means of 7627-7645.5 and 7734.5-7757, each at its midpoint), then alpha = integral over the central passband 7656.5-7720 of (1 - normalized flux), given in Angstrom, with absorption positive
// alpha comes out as 5.6 Angstrom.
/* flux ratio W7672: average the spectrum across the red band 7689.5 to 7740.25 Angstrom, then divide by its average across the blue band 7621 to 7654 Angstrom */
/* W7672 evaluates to 0.86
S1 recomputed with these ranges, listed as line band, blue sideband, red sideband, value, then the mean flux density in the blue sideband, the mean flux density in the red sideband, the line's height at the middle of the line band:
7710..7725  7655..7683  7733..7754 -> 2.70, 11.4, 11.2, 11.3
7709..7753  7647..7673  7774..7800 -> 3.07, 11.4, 11.1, 11.3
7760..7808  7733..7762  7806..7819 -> 0.79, 11.3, 11.6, 11.5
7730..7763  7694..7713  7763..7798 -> -2.03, 9.94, 11.2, 10.6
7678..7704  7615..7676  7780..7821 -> 0.98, 11.7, 11.3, 11.6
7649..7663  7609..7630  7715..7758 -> 0.10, 12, 10.8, 11.7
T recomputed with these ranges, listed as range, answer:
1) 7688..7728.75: 10.1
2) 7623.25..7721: 11.1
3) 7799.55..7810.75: 11.6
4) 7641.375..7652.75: 11.8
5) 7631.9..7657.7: 11.8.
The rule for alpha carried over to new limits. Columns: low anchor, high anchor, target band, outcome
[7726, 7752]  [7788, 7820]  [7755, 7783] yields -0.3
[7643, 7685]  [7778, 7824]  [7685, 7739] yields 4.9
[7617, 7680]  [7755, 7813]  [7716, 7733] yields 1.7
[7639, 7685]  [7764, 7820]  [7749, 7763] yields -0.1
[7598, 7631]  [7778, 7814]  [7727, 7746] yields 0.5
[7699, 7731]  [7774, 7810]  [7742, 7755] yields -1.0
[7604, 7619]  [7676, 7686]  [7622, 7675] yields 0.0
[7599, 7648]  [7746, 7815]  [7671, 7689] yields 0.5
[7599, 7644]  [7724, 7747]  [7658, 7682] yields 0.7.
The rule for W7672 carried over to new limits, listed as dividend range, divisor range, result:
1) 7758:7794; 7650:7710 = 1.02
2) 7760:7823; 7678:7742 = 1.07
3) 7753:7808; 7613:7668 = 0.96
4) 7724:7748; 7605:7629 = 0.93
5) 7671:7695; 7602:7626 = 0.95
